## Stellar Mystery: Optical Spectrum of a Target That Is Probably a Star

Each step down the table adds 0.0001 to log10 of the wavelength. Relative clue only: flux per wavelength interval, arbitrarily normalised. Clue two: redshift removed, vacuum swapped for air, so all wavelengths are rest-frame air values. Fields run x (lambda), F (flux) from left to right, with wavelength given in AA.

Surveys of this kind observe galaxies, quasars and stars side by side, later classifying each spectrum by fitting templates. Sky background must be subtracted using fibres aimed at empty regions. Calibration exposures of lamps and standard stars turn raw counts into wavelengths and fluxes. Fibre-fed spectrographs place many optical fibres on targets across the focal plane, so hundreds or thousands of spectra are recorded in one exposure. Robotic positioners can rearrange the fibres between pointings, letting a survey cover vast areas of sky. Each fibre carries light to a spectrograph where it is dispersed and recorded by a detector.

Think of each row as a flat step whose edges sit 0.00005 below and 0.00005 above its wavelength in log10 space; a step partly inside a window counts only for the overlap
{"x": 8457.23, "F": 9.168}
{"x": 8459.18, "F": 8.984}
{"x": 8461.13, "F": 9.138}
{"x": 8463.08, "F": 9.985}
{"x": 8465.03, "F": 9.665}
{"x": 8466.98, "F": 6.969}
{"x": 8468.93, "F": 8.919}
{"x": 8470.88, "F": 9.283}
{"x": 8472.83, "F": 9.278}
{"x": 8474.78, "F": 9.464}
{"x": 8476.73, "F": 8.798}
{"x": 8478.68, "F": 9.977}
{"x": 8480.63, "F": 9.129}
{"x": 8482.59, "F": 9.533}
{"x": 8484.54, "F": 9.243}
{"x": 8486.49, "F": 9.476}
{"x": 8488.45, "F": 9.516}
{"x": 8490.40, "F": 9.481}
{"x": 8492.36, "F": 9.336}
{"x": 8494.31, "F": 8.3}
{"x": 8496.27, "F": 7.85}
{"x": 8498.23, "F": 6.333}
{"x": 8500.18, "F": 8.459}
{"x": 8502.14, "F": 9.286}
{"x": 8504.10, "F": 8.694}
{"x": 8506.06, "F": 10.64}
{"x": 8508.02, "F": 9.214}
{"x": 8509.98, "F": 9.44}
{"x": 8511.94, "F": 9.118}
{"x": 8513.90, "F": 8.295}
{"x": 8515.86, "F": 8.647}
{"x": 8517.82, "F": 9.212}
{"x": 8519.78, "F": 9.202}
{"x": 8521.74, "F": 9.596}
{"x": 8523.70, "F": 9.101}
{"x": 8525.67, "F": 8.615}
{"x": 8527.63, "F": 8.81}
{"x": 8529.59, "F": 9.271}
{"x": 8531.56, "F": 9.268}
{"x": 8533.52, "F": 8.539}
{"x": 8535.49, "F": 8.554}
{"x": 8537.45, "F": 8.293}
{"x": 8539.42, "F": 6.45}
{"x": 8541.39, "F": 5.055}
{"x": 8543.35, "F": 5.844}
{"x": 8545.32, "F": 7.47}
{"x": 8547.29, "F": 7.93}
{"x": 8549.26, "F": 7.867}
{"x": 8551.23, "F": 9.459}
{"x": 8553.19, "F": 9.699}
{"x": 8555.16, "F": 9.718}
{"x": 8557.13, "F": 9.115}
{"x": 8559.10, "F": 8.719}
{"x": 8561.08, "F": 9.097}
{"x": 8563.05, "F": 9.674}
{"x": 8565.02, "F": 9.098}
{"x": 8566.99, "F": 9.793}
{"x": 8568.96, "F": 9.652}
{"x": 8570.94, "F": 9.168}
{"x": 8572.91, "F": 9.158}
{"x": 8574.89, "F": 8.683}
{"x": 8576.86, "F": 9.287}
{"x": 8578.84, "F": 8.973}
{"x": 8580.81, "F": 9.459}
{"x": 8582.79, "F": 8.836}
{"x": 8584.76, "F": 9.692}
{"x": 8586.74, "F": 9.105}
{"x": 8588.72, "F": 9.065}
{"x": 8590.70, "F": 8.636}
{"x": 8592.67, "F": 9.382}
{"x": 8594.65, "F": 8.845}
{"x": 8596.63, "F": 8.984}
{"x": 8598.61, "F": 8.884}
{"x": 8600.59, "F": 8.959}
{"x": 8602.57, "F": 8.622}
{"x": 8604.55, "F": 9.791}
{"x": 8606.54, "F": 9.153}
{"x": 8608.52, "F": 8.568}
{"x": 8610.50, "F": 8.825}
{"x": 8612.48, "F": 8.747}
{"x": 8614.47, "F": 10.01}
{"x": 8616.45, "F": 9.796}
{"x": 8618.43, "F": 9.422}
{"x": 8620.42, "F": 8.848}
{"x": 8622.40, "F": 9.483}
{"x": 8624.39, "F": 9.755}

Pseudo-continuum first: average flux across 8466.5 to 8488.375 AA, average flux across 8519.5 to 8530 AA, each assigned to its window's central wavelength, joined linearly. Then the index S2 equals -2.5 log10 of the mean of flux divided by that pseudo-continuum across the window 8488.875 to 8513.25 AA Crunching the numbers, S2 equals 0.03 mag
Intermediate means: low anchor 9.16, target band 8.85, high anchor 9.09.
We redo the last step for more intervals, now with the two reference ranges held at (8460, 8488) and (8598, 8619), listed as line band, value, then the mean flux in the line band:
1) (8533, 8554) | 0.190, 7.71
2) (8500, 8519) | 0.008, 9.13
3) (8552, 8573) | -0.022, 9.37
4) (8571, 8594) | 0.007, 9.12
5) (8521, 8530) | 0.016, 9.05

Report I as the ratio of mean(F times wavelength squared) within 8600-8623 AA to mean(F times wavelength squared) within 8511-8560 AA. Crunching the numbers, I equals 1.1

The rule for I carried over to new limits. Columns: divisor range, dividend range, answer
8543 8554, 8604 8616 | 1.14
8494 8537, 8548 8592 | 1.05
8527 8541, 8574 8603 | 1.10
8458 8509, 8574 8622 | 1.04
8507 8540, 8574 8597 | 1.04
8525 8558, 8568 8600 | 1.12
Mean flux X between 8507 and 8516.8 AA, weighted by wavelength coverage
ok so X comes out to 8.95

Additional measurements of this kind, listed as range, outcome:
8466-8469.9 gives 7.94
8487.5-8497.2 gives 8.9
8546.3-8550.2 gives 7.89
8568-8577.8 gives 9.18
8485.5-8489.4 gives 9.49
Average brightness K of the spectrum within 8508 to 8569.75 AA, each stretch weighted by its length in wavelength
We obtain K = 8.67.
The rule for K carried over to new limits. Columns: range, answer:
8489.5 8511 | 8.82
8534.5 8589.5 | 8.67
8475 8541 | 8.87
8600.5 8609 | 9.05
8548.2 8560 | 9.1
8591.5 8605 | 9.04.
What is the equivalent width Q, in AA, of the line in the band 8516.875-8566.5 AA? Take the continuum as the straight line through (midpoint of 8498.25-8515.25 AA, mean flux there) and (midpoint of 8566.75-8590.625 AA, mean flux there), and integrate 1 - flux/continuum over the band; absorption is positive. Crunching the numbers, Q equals 2.9 AA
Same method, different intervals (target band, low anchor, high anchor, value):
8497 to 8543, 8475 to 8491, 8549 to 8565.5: 3.7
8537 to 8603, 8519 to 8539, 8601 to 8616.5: 2.0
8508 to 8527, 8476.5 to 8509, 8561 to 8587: 0.1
